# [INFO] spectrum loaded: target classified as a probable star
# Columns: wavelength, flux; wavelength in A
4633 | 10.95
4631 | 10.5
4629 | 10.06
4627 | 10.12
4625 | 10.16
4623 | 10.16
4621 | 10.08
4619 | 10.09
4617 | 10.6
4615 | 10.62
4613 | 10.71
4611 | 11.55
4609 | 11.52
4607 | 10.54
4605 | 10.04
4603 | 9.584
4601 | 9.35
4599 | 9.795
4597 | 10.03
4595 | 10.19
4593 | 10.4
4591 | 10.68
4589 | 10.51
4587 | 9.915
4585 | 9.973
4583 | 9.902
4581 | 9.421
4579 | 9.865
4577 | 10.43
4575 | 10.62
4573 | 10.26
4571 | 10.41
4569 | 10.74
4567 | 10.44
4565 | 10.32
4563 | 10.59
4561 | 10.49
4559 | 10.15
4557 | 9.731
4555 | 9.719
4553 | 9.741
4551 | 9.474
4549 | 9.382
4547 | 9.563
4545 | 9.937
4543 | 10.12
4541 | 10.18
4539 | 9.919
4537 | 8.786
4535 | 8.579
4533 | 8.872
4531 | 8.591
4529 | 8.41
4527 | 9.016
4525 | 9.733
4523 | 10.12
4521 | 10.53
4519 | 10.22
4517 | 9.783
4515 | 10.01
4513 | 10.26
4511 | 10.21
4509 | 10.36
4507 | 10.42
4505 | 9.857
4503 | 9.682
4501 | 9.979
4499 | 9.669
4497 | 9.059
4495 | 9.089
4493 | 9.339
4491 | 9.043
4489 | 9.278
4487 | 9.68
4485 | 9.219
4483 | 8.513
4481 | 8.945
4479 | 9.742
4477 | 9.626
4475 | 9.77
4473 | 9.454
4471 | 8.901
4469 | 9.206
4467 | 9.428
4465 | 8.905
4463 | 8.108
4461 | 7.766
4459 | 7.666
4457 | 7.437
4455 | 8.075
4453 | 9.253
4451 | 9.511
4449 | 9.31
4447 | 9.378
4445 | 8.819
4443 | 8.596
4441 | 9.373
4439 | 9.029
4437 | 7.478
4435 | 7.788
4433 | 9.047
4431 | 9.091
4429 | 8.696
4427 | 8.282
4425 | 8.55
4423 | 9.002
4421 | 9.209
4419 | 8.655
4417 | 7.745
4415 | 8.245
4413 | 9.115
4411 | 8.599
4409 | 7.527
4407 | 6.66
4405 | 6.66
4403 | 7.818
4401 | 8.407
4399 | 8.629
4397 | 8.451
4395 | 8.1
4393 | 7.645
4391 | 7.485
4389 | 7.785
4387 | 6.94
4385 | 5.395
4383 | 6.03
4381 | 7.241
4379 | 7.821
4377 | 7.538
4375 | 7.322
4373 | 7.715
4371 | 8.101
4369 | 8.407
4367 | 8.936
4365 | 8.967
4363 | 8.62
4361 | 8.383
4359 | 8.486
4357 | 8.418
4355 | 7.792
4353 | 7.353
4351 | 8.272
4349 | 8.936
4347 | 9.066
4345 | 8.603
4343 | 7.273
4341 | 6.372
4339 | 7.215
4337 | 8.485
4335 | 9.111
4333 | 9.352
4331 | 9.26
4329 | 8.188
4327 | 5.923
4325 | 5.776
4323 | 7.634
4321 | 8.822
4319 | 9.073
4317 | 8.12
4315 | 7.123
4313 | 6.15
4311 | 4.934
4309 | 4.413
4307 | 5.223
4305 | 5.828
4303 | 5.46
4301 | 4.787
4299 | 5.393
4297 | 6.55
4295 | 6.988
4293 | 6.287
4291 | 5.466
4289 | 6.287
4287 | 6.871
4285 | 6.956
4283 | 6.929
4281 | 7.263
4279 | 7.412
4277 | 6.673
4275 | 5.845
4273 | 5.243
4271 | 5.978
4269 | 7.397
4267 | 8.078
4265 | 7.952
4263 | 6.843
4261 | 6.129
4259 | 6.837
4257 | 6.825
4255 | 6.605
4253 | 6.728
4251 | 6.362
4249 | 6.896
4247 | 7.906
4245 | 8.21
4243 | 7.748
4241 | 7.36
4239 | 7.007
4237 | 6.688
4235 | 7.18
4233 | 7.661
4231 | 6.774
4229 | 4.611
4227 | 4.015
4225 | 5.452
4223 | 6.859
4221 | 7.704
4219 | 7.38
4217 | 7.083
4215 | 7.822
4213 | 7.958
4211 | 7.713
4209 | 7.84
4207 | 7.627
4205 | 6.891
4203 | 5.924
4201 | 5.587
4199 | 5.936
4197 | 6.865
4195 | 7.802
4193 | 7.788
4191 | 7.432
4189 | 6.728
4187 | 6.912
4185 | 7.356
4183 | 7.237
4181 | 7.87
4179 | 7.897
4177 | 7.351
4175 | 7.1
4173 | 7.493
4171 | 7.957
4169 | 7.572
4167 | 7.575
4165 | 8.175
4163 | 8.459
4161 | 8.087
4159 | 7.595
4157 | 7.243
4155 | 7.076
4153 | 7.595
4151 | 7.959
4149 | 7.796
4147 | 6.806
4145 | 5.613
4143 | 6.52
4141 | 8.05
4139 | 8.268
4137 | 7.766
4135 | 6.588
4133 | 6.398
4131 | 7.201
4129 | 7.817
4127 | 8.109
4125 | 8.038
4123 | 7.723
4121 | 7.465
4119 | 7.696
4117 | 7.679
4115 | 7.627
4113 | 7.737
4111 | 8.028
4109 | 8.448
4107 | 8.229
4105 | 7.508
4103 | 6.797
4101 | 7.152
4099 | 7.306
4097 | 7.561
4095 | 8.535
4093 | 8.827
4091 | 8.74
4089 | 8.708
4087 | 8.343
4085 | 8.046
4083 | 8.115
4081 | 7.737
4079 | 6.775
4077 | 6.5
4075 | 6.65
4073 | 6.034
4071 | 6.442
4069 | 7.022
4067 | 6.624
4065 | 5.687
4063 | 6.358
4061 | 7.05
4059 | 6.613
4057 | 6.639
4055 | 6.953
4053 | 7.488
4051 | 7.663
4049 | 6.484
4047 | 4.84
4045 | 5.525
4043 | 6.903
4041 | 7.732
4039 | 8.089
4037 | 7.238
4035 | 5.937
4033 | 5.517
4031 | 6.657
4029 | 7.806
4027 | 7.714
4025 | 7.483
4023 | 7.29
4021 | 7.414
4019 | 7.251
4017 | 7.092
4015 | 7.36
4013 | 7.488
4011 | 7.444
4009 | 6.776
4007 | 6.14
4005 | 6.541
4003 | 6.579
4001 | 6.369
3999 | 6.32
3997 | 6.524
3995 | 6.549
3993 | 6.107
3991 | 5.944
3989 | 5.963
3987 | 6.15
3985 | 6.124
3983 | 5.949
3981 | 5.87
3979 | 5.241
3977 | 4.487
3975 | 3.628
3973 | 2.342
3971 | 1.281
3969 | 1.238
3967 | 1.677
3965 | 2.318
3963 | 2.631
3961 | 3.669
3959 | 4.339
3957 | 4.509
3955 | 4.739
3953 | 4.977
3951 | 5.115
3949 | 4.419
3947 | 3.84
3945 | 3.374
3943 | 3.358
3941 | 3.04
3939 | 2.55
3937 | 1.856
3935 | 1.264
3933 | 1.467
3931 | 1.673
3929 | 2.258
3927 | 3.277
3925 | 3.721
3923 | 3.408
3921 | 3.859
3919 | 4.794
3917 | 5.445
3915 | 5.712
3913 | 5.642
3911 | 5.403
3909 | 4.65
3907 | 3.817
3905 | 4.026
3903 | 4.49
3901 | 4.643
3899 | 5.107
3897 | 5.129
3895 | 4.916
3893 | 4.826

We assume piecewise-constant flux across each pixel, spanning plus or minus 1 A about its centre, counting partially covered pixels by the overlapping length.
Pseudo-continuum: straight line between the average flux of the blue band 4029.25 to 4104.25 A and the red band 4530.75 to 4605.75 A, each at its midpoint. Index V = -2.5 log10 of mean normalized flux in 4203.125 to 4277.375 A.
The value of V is 0.17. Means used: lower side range 7.07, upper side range 9.93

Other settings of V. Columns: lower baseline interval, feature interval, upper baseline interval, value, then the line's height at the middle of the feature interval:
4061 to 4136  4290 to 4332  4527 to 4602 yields 0.29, 8.56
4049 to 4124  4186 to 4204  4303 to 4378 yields 0.11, 7.52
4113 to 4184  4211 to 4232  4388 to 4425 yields 0.16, 7.69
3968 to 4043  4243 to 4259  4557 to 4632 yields 0.11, 7.88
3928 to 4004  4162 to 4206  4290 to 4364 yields -0.21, 6.02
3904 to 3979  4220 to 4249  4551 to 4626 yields -0.04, 6.57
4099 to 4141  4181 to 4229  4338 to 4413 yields 0.11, 7.69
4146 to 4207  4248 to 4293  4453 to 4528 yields 0.18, 7.94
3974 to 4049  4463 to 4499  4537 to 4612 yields 0.03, 9.53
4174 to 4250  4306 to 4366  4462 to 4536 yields 0.05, 8.09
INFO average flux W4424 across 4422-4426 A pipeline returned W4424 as 8.78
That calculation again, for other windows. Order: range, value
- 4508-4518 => 10.1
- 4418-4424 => 8.96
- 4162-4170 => 7.95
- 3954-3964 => 3.98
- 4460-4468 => 8.55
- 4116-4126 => 7.72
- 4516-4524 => 10.2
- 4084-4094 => 8.53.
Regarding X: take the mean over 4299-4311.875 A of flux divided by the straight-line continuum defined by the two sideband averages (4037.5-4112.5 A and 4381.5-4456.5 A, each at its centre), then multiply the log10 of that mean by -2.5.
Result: 0.47 mag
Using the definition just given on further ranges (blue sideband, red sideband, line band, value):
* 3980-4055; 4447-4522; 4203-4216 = 0.040 mag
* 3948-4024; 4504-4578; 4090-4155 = -0.182 mag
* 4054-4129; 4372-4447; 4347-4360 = -0.046 mag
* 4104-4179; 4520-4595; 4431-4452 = 0.048 mag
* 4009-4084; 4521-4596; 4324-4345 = 0.112 mag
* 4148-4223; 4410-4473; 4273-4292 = 0.200 mag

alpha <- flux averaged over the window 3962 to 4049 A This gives 5.86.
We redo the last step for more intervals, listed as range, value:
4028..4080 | 6.66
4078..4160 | 7.64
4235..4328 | 6.68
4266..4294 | 6.62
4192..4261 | 6.92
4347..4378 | 8.24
